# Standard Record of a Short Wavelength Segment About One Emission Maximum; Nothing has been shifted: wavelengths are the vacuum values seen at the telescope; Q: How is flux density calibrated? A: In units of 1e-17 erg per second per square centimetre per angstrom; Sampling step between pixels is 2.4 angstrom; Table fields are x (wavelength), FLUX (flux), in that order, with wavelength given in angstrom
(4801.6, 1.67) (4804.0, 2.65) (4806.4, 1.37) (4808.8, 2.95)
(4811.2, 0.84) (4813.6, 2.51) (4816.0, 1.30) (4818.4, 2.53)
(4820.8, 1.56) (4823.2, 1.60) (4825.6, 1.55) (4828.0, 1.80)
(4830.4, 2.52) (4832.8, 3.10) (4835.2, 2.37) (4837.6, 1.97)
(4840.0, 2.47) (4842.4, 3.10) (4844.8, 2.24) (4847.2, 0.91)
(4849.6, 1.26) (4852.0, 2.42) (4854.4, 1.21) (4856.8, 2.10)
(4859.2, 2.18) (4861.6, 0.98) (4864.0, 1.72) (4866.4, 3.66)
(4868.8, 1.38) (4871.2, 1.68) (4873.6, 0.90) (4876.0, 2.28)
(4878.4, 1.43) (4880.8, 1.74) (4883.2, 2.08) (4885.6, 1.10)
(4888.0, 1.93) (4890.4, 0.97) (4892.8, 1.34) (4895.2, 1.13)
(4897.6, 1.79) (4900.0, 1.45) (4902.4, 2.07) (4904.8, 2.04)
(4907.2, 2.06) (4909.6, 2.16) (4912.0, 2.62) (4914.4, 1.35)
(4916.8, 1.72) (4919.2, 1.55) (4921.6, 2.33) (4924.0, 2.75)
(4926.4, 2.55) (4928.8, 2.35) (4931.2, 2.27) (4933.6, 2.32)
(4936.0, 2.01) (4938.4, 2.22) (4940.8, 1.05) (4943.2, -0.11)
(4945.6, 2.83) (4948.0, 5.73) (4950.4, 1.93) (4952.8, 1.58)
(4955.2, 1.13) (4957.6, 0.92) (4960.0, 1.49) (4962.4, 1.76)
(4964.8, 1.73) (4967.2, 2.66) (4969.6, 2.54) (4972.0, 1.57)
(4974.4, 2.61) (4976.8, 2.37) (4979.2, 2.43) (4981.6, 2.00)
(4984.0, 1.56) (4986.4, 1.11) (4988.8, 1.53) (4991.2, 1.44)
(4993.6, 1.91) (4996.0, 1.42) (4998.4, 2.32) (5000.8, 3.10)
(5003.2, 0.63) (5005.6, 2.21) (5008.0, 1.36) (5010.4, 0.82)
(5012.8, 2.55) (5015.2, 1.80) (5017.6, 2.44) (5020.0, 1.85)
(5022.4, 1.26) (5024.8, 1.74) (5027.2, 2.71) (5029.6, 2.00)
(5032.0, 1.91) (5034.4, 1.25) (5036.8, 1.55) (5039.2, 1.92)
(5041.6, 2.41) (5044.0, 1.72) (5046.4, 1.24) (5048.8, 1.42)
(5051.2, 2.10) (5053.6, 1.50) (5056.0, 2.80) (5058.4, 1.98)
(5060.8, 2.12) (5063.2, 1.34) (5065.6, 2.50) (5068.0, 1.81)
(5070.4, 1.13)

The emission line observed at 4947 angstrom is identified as H-gamma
